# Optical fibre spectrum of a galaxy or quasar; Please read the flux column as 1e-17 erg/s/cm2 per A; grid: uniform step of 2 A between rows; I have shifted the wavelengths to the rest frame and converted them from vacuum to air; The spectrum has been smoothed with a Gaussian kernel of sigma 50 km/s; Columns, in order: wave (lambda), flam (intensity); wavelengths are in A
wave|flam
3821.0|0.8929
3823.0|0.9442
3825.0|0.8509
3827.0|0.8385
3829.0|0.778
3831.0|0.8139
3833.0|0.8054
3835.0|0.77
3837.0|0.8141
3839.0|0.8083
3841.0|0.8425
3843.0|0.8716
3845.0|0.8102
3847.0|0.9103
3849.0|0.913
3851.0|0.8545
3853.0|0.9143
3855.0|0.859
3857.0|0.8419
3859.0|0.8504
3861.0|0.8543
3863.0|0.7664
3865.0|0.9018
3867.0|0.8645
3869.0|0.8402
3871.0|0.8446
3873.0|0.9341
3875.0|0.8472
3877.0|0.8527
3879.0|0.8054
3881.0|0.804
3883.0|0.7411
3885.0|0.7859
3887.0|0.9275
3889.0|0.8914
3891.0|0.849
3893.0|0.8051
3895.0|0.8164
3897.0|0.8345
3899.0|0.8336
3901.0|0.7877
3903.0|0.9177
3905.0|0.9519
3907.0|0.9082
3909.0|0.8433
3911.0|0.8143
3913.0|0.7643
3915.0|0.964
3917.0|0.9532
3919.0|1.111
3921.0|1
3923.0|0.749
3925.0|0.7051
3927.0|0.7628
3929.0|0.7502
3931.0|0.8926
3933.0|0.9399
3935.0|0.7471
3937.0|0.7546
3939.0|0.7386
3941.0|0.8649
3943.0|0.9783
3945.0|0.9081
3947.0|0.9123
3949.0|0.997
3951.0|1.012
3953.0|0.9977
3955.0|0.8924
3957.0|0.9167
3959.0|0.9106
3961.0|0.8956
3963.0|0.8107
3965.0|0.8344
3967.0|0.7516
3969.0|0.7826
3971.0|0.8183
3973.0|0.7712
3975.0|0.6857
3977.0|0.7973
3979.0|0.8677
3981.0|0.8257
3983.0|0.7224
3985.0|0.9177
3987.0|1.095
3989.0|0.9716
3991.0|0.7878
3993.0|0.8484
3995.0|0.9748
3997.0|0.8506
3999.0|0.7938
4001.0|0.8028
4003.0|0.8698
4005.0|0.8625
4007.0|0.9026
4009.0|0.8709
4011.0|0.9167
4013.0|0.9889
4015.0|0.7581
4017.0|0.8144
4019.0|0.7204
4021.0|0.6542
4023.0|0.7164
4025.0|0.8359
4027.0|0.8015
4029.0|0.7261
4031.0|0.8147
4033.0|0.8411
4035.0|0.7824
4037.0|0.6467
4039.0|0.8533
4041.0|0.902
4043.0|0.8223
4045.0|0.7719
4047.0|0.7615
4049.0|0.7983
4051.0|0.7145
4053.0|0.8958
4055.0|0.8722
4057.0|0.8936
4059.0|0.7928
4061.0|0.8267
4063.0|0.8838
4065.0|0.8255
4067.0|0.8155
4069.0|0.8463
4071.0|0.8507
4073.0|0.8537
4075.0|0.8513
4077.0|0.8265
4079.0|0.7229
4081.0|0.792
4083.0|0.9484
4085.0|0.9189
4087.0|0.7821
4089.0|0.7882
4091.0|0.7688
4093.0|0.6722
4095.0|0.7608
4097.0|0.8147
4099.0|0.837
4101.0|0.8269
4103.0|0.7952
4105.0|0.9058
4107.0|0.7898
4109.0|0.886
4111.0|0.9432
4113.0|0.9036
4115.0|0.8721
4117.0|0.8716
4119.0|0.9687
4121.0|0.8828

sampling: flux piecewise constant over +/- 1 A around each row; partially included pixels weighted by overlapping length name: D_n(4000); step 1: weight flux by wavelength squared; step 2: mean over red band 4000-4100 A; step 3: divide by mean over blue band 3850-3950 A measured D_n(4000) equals 1.03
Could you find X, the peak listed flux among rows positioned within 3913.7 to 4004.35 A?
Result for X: 1.111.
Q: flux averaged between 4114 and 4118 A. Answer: 0.872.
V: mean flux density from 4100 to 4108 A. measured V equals 0.829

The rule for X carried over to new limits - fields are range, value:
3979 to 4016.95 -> 1.095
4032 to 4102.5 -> 0.9484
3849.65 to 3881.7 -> 0.9341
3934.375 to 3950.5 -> 0.997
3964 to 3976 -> 0.8344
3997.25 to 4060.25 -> 0.9889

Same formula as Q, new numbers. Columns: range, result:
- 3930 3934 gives 0.916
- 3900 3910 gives 0.882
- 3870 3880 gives 0.857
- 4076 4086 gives 0.842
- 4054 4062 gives 0.846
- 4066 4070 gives 0.831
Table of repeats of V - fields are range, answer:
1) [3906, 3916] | 0.859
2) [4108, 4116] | 0.901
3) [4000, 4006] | 0.845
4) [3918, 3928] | 0.866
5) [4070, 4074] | 0.852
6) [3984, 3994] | 0.924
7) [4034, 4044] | 0.801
